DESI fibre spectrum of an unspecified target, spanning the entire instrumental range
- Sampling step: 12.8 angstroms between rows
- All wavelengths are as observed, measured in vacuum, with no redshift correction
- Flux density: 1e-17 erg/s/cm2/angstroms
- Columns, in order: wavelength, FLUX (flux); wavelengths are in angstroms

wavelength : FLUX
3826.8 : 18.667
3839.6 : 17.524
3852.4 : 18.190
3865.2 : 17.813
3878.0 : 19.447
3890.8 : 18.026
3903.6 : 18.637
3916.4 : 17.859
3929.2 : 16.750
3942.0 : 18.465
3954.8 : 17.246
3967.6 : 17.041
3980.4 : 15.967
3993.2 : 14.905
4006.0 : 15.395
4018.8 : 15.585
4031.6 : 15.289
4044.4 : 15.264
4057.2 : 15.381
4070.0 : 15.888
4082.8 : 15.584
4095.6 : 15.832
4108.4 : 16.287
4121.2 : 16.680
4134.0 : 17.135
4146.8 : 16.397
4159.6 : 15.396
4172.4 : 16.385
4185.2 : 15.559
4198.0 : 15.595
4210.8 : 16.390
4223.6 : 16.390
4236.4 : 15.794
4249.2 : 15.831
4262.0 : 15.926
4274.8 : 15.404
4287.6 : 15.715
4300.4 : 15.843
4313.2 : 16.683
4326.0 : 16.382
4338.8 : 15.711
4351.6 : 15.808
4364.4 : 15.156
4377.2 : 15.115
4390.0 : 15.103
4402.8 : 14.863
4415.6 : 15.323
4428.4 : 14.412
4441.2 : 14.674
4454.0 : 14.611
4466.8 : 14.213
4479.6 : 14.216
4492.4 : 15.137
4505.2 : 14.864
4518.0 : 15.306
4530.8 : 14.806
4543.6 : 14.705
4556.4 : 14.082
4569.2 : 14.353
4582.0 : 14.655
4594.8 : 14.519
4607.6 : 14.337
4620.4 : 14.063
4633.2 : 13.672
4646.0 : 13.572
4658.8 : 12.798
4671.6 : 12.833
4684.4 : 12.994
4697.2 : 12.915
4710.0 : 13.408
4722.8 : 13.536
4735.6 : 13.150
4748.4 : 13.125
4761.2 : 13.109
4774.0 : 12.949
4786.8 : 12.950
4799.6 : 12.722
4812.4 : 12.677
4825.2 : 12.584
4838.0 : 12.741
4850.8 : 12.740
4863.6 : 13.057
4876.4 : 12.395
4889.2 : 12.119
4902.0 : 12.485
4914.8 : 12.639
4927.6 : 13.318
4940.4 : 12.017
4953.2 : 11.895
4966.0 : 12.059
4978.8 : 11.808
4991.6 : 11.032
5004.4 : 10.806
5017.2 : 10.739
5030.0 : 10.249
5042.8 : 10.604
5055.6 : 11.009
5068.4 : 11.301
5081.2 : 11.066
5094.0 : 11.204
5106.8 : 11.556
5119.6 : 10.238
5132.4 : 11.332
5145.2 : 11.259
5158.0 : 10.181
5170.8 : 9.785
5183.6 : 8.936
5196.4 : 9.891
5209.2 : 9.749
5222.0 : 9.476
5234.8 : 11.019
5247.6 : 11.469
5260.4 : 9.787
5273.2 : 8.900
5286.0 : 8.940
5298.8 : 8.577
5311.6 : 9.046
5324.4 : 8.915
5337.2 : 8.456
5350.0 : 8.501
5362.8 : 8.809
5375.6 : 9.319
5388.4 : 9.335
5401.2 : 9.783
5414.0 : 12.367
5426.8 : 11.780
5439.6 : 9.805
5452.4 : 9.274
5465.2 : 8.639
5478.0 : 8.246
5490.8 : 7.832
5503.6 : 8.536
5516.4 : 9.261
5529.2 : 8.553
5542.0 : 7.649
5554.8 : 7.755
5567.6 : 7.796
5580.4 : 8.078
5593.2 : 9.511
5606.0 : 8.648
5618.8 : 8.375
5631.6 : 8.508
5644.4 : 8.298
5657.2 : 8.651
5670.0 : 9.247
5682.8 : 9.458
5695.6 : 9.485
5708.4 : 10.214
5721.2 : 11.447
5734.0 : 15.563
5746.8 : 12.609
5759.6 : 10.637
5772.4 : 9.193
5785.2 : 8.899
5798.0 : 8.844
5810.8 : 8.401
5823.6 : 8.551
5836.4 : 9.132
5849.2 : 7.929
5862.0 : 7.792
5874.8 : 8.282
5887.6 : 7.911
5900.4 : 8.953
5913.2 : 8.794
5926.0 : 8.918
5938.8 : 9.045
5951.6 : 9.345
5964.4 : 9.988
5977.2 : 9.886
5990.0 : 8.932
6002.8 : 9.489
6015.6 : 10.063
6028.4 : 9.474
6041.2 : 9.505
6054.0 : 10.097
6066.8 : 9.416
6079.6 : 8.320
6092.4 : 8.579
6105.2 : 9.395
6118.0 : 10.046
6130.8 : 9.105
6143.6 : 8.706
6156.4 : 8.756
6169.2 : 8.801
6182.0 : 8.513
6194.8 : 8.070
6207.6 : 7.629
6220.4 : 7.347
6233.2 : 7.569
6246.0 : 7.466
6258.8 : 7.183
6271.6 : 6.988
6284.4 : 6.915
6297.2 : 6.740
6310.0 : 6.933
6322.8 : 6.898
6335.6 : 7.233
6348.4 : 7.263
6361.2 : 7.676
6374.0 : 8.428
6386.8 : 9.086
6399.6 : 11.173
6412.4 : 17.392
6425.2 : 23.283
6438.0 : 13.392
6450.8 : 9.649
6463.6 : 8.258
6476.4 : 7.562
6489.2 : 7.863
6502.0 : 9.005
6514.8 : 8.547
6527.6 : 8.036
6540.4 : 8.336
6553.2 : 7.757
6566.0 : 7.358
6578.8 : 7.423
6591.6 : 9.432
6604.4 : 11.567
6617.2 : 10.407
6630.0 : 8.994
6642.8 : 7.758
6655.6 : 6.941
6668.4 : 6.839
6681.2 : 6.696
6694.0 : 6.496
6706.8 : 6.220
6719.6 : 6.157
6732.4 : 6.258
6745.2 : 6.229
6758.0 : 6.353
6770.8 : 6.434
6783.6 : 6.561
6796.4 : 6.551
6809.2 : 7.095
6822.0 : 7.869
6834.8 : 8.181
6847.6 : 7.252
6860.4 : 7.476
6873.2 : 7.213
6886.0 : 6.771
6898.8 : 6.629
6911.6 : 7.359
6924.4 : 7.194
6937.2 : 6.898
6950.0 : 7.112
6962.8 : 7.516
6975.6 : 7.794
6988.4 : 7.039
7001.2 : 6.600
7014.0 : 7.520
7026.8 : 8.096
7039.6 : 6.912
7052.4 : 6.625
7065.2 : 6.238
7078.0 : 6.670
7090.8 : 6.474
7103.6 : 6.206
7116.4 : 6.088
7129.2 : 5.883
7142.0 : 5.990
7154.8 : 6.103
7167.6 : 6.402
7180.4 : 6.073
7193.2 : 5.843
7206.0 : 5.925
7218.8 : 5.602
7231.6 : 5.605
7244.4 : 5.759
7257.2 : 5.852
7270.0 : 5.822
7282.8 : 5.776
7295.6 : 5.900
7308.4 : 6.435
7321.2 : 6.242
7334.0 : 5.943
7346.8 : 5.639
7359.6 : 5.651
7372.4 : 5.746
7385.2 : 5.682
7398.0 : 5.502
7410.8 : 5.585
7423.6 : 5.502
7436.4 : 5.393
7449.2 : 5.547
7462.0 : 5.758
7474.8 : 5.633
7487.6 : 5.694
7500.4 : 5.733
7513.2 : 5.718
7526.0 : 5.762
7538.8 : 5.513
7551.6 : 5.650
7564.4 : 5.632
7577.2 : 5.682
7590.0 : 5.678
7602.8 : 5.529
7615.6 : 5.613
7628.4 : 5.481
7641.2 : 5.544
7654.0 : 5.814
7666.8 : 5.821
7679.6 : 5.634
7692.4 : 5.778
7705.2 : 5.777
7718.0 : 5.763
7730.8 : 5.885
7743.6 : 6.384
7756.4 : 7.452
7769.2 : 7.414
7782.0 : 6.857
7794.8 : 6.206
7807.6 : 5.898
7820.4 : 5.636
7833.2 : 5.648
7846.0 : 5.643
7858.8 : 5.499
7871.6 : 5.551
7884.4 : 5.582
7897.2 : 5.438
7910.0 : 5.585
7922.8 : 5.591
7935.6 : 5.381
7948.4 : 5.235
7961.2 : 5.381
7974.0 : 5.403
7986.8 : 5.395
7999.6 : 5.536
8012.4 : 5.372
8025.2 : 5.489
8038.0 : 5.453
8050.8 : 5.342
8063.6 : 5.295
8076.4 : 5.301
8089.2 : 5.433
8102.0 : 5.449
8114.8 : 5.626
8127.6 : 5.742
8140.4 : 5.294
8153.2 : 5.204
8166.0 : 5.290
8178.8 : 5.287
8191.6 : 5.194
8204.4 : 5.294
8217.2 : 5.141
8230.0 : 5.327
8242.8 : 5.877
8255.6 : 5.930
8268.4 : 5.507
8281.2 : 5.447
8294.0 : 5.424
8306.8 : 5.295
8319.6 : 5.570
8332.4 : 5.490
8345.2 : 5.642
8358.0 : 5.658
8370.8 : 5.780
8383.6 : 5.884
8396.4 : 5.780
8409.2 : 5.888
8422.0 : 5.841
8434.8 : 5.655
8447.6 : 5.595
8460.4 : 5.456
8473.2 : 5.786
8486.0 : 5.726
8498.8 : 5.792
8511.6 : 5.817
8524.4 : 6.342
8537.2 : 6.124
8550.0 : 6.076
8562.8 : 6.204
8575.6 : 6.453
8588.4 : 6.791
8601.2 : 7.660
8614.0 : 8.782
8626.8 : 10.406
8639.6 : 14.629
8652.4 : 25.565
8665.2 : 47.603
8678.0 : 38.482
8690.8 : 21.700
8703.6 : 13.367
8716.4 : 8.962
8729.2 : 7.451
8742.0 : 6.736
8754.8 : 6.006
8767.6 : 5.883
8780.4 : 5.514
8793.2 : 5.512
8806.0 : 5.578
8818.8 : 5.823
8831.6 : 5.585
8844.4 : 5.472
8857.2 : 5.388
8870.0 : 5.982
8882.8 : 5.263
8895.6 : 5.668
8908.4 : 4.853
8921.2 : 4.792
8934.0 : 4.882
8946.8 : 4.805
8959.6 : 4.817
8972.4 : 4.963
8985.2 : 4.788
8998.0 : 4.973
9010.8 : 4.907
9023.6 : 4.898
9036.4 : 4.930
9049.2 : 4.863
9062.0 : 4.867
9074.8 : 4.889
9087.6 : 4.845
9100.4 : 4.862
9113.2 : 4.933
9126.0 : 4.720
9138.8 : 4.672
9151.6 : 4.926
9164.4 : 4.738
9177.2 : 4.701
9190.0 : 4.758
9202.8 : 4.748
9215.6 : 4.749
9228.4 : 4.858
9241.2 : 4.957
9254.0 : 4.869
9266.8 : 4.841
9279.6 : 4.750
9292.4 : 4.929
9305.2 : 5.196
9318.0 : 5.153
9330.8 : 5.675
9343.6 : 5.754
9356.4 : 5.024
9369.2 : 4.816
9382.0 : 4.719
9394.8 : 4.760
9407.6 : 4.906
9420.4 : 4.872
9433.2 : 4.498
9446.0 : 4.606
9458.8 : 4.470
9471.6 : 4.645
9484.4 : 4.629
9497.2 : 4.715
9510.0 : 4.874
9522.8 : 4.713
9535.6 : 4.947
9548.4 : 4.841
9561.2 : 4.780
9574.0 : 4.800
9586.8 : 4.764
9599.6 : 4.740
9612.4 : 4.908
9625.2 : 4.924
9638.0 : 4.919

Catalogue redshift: 0.32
